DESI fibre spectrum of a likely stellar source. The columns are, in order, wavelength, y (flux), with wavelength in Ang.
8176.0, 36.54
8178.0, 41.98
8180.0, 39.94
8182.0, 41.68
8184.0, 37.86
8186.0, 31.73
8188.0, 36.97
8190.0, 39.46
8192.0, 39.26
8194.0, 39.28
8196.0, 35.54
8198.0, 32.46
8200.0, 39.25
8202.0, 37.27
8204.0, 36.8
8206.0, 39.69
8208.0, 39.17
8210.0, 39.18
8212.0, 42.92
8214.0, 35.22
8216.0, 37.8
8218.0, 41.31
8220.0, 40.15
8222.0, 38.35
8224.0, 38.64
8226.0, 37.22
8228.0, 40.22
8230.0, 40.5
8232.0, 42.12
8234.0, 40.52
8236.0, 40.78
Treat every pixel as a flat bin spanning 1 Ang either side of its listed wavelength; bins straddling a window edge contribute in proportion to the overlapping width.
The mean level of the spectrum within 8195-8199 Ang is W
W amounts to 34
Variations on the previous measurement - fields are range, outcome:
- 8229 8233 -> 41.3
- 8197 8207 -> 37.1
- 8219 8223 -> 39.2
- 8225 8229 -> 38.7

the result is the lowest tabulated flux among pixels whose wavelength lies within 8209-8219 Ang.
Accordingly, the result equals 35.22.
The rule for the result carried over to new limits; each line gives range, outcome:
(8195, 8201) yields 32.46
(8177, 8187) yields 31.73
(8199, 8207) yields 36.8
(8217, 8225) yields 38.35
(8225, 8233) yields 37.22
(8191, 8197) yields 35.54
